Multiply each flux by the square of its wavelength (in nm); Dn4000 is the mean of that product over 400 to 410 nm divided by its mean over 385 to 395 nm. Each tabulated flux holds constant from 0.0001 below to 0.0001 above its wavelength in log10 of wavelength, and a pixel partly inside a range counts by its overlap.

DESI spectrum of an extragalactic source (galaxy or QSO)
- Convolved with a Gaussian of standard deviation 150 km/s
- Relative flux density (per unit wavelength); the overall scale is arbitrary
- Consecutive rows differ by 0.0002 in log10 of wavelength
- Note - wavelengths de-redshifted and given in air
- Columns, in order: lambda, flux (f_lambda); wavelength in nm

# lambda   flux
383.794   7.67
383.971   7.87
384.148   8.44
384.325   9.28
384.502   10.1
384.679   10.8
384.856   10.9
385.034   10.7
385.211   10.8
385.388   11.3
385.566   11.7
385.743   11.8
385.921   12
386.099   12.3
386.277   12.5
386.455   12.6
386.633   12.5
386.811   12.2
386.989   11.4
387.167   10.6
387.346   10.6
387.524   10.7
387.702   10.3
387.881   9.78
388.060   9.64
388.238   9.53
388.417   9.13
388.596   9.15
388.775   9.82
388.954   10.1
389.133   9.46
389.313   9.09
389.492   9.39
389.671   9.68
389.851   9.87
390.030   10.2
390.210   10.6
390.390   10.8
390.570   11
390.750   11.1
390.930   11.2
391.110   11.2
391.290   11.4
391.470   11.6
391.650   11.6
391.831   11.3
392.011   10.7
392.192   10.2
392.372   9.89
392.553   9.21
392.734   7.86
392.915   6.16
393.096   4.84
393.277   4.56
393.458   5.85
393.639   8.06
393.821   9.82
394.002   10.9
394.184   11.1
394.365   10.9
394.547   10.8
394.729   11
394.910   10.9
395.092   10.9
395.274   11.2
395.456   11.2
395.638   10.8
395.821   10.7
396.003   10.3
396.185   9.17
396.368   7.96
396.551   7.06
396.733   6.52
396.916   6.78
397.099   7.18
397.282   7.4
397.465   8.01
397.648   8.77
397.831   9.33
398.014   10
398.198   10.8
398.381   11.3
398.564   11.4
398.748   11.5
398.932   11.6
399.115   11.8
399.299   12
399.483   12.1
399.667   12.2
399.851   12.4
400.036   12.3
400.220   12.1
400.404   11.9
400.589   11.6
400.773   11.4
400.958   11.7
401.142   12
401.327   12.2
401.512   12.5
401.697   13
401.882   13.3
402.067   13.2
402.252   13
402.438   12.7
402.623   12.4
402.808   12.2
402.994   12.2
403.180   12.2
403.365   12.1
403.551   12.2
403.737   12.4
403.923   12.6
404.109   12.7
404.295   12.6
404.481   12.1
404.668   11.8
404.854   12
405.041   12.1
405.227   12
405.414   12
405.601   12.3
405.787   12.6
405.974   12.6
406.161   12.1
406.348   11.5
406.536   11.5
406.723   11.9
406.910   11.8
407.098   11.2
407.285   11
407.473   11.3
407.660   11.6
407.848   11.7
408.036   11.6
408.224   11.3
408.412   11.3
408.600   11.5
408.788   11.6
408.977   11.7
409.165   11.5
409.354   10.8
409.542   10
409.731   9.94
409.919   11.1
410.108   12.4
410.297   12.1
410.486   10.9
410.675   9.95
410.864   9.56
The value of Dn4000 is 1.3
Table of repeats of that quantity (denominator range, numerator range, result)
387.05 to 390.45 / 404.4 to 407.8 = 1.30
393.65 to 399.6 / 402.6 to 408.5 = 1.25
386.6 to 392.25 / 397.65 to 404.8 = 1.21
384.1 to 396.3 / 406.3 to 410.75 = 1.21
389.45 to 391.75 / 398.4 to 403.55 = 1.19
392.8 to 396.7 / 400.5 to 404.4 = 1.40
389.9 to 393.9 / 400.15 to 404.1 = 1.37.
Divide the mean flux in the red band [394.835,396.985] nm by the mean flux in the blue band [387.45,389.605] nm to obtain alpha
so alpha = 0.98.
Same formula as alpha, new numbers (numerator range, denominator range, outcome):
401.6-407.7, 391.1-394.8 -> 1.29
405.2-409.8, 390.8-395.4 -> 1.18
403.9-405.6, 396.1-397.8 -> 1.58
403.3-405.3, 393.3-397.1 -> 1.30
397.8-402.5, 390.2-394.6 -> 1.23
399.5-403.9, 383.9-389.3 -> 1.16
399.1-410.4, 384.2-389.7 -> 1.12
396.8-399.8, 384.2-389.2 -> 0.94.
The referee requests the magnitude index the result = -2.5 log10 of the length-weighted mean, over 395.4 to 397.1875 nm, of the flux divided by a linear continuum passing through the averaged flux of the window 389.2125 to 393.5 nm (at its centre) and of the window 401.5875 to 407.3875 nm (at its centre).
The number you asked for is 0.209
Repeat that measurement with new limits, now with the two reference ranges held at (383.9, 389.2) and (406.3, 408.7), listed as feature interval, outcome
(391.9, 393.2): 0.28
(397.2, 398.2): 0.24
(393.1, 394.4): 0.29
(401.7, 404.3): -0.12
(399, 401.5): -0.08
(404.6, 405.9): -0.07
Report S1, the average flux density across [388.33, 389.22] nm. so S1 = 9.54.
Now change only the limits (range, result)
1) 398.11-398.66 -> 11.2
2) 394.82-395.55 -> 11.1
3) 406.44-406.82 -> 11.7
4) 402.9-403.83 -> 12.2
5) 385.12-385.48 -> 11.1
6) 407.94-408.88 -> 11.5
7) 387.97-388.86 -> 9.45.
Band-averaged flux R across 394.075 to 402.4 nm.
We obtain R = 10.8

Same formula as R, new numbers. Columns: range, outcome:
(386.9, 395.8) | 9.95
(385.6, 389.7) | 10.6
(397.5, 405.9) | 11.9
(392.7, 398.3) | 8.95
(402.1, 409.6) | 11.9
